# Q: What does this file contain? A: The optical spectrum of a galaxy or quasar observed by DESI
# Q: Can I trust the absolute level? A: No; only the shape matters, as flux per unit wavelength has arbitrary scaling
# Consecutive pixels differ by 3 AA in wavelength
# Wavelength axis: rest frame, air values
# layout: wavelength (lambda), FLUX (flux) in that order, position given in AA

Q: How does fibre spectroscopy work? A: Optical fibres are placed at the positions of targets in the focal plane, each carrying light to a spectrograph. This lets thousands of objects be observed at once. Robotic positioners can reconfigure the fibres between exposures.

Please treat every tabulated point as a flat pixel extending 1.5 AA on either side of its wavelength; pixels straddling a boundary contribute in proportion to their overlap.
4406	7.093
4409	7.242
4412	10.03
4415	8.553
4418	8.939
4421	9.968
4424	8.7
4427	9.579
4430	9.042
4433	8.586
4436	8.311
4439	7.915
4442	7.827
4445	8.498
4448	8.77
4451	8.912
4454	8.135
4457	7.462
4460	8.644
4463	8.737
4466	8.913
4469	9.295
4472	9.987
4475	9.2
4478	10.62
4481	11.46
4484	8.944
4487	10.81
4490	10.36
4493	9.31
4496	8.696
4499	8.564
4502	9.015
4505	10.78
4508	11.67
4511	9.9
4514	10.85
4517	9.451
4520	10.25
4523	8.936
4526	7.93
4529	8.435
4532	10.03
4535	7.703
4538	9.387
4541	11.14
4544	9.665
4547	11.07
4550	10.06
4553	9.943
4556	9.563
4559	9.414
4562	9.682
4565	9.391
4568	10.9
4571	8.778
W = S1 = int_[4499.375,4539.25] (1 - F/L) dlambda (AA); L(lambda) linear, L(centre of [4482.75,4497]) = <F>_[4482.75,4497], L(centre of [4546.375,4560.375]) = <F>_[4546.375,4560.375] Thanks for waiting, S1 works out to 1.1 AA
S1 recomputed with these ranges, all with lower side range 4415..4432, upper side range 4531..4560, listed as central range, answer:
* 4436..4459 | 2.6 AA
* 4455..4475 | 1.1 AA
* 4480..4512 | -1.3 AA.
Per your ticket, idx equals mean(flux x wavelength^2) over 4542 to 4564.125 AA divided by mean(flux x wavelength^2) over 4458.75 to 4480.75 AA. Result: 1.1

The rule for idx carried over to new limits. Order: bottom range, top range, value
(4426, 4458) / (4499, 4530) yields 1.18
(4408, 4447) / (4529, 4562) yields 1.18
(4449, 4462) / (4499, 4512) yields 1.25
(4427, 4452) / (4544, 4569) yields 1.23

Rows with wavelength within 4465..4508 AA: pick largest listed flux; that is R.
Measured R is 11.67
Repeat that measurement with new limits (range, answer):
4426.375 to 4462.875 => 9.579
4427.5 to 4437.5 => 9.042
